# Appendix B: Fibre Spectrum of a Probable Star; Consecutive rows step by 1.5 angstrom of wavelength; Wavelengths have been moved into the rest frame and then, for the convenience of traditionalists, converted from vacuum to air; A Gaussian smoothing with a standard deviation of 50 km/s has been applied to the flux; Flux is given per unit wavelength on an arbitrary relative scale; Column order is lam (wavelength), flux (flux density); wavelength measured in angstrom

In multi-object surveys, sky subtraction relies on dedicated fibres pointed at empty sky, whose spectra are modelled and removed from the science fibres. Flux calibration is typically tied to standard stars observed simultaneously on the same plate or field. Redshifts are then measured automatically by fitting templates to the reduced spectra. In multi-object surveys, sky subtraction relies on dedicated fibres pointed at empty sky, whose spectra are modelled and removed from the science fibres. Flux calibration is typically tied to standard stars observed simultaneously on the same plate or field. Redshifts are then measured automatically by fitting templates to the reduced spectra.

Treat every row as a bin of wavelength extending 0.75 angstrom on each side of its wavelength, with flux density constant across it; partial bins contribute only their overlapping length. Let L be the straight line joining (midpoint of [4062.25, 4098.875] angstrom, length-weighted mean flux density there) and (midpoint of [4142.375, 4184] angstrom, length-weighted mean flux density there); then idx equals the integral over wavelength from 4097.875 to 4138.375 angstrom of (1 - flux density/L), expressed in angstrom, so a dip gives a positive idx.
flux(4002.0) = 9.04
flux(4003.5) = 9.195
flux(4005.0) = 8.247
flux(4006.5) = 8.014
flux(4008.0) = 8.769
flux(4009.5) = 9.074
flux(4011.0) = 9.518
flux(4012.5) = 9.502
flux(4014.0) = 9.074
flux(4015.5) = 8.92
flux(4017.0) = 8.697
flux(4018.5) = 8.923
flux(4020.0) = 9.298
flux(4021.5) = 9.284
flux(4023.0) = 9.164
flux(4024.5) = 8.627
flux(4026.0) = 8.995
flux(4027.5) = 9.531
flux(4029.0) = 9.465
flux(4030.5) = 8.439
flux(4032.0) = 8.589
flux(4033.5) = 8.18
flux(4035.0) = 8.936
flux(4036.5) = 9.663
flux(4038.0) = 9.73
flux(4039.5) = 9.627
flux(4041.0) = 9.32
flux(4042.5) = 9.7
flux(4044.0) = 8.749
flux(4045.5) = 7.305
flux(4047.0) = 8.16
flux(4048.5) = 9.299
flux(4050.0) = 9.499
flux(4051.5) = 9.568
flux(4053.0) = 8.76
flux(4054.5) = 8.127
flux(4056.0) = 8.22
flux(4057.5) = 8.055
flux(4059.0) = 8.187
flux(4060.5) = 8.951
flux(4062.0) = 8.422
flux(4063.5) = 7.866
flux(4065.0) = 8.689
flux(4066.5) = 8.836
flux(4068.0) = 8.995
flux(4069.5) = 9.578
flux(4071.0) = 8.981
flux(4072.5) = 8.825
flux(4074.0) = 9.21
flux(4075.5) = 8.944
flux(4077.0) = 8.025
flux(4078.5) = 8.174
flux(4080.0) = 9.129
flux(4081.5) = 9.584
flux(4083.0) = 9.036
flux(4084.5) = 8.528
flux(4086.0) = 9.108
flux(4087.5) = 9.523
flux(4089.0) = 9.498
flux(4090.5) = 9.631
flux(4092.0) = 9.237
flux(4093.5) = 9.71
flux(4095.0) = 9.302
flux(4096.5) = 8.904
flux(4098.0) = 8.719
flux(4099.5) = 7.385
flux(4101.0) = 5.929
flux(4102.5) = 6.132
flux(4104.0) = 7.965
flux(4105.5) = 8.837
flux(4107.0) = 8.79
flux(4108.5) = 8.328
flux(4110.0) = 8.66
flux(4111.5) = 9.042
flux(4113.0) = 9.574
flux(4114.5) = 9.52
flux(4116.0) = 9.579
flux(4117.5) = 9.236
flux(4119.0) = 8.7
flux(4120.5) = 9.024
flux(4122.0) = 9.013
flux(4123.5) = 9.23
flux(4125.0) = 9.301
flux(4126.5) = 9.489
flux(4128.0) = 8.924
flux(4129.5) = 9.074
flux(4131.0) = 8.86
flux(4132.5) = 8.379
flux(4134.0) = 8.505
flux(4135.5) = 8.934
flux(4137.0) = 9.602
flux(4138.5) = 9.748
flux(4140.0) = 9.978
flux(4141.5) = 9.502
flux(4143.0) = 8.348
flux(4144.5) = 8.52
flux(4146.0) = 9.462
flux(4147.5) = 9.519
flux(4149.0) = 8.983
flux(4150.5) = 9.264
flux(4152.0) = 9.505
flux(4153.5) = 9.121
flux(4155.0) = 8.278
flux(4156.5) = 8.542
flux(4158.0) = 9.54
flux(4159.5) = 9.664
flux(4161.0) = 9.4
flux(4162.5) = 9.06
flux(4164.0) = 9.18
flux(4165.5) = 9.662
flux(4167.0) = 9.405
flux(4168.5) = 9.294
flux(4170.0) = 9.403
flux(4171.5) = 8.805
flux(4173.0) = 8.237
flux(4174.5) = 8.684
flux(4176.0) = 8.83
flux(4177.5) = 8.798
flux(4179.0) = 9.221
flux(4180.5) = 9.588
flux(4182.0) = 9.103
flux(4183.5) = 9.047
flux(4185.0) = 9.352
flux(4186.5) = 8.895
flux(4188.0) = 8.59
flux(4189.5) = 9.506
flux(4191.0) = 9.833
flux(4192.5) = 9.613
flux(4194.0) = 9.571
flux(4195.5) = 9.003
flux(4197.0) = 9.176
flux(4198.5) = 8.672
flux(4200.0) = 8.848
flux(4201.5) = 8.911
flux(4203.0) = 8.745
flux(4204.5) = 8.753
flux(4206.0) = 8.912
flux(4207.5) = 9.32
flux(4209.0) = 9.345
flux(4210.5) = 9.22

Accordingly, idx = 1.5 angstrom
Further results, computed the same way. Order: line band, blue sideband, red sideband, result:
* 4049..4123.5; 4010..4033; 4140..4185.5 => 2.6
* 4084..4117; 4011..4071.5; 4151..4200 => 1.0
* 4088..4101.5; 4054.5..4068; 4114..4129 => 0.1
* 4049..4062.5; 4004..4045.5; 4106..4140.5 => 0.6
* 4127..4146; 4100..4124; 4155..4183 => -0.5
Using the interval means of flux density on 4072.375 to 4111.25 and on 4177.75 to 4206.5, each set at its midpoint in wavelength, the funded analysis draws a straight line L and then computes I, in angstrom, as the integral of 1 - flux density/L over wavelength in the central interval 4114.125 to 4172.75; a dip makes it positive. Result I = -1.7 angstrom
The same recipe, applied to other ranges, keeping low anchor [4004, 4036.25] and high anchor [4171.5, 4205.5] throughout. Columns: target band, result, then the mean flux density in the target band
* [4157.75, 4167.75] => -0.43 angstrom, 9.41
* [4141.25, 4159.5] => -0.10 angstrom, 9.06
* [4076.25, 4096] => -0.31 angstrom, 9.11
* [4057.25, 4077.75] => 0.60 angstrom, 8.7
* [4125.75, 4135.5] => 0.13 angstrom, 8.88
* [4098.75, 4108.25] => 1.52 angstrom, 7.55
